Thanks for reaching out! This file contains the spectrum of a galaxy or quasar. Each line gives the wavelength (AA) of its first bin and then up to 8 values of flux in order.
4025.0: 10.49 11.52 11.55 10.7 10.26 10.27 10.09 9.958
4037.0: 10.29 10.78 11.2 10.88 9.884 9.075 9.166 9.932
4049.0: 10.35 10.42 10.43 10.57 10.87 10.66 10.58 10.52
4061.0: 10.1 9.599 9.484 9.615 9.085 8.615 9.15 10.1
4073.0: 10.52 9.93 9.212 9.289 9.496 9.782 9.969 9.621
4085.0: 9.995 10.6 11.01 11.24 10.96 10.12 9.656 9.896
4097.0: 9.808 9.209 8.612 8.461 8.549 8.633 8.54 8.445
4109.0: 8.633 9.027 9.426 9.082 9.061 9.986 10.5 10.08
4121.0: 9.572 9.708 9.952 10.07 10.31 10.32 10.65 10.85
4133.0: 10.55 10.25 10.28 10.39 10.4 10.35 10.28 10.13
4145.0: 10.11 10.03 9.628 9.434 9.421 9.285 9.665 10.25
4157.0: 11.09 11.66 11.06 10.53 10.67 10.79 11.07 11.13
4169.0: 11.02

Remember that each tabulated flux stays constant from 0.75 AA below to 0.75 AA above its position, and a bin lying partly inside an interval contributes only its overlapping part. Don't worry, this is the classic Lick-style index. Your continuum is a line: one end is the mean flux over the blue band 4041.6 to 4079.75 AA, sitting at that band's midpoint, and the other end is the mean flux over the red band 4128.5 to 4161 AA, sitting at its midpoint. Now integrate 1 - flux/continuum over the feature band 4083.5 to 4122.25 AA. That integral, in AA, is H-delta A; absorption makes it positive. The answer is 1.97 AA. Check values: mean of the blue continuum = 9.88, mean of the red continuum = 10.3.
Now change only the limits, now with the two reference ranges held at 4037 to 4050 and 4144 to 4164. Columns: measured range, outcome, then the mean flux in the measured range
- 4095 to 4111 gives 2.1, 8.87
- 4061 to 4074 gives 0.8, 9.56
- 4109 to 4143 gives 0.6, 10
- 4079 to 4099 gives 0.1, 10.1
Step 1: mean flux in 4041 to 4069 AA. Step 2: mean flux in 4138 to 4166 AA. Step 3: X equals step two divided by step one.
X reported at 1.0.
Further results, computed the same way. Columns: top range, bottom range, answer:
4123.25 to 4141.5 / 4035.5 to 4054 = 1.01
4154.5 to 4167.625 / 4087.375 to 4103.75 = 1.11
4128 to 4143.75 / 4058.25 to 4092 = 1.05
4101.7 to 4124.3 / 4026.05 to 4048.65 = 0.89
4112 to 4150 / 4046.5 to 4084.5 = 1.02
